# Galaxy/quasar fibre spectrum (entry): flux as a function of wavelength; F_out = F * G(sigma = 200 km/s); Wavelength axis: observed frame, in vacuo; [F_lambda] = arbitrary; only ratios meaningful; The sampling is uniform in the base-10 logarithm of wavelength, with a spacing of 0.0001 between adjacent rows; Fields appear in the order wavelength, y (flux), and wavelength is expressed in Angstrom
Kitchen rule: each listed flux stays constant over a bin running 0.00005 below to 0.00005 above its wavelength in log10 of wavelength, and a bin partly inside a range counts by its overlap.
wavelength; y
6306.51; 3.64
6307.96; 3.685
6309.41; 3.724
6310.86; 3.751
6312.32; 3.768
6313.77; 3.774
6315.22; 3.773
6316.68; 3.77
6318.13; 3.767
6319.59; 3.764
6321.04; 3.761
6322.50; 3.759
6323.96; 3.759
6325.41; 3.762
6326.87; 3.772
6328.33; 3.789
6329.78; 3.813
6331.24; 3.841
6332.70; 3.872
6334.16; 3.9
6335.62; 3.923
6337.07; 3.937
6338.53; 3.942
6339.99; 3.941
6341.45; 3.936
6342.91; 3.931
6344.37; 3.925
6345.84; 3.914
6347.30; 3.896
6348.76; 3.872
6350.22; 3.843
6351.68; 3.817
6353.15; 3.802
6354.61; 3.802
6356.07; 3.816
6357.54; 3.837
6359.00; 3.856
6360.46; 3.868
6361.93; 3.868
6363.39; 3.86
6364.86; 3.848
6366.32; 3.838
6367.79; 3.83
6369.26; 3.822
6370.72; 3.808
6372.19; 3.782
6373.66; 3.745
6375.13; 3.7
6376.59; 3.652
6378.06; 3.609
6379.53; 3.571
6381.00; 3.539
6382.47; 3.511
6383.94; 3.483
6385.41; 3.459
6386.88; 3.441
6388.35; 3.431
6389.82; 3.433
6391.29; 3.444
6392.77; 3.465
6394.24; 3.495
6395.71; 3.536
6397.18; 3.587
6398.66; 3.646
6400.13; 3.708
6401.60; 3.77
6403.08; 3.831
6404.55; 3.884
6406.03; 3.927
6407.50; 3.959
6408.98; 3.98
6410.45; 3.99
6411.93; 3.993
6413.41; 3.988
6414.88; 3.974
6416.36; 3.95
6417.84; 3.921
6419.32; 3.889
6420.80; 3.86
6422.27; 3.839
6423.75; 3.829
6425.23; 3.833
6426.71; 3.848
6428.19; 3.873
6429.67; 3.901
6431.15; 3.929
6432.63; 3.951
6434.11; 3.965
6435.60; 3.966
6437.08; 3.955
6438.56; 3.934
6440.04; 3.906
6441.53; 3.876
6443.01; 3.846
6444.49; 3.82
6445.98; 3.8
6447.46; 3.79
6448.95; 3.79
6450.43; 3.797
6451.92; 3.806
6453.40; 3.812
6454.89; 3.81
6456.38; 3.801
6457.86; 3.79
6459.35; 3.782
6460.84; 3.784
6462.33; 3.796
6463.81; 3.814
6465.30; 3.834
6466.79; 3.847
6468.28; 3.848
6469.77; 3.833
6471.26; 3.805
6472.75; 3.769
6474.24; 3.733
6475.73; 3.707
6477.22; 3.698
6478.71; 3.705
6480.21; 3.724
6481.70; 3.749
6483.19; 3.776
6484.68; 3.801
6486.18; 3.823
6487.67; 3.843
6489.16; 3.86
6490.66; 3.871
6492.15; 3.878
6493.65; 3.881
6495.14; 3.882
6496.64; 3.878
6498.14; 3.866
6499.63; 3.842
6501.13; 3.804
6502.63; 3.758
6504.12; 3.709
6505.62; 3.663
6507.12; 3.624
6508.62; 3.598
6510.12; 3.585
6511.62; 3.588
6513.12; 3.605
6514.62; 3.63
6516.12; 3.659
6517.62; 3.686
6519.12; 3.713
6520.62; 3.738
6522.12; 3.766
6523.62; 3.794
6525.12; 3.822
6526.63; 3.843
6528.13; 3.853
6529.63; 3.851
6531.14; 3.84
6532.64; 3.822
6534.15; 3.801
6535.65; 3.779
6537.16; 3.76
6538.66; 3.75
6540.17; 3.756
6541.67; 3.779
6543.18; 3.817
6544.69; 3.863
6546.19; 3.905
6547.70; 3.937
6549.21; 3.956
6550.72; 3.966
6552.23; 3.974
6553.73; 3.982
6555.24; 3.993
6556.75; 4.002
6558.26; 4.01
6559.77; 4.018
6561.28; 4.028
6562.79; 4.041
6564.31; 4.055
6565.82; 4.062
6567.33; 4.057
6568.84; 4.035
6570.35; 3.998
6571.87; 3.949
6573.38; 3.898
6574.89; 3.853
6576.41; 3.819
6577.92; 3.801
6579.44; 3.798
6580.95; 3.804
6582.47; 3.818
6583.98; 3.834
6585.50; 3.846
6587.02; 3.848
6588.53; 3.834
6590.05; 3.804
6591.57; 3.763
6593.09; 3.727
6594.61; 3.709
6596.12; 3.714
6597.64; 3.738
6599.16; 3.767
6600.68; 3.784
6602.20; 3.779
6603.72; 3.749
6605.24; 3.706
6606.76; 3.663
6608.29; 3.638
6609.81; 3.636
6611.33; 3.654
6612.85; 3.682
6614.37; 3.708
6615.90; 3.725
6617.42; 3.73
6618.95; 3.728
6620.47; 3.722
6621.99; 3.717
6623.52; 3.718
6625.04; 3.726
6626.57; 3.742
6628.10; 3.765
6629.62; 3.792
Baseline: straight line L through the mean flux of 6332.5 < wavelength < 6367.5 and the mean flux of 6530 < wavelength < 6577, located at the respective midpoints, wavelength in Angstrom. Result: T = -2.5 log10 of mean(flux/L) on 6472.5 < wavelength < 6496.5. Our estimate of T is 0.030 mag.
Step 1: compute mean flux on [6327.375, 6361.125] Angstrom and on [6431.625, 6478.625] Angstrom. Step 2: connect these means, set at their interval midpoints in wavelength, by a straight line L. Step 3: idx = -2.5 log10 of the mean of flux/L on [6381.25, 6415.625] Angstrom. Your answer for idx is 0.05 mag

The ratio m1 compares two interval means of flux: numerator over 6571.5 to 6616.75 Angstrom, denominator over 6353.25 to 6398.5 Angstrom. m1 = 1.03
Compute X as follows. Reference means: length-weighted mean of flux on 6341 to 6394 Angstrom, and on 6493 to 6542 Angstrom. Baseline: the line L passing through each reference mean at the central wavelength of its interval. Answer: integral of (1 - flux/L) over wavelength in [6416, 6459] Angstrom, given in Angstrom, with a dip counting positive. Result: -1.4 Angstrom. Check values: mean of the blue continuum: 3.73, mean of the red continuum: 3.76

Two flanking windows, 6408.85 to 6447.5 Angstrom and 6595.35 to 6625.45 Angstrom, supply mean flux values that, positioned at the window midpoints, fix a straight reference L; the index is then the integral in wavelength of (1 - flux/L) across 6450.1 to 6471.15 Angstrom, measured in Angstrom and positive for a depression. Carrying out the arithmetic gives 0.33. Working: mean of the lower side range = 3.91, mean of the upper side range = 3.72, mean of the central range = 3.81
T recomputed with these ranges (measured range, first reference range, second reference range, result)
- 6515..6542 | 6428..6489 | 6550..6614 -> 0.02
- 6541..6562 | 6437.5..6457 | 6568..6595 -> -0.03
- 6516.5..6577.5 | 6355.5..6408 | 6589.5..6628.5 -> -0.05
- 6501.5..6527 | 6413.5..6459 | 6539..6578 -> 0.06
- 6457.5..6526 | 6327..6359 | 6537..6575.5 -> 0.04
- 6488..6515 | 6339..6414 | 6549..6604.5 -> 0.02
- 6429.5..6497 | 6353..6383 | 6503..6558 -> -0.01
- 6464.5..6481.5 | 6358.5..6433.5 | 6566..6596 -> 0.01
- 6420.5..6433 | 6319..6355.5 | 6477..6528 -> -0.02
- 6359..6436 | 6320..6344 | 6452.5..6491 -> 0.02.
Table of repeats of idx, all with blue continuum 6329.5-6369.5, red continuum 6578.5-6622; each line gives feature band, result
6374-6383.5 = 0.075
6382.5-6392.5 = 0.119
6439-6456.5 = 0.000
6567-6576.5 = -0.053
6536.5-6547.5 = -0.011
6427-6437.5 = -0.028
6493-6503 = -0.014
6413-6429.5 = -0.016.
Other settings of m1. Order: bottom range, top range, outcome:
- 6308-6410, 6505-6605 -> 1.02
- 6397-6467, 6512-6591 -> 1.00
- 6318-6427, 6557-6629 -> 1.01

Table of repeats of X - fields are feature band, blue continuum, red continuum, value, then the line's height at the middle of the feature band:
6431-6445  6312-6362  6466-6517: -0.5 Angstrom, 3.79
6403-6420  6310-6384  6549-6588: -0.5 Angstrom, 3.84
